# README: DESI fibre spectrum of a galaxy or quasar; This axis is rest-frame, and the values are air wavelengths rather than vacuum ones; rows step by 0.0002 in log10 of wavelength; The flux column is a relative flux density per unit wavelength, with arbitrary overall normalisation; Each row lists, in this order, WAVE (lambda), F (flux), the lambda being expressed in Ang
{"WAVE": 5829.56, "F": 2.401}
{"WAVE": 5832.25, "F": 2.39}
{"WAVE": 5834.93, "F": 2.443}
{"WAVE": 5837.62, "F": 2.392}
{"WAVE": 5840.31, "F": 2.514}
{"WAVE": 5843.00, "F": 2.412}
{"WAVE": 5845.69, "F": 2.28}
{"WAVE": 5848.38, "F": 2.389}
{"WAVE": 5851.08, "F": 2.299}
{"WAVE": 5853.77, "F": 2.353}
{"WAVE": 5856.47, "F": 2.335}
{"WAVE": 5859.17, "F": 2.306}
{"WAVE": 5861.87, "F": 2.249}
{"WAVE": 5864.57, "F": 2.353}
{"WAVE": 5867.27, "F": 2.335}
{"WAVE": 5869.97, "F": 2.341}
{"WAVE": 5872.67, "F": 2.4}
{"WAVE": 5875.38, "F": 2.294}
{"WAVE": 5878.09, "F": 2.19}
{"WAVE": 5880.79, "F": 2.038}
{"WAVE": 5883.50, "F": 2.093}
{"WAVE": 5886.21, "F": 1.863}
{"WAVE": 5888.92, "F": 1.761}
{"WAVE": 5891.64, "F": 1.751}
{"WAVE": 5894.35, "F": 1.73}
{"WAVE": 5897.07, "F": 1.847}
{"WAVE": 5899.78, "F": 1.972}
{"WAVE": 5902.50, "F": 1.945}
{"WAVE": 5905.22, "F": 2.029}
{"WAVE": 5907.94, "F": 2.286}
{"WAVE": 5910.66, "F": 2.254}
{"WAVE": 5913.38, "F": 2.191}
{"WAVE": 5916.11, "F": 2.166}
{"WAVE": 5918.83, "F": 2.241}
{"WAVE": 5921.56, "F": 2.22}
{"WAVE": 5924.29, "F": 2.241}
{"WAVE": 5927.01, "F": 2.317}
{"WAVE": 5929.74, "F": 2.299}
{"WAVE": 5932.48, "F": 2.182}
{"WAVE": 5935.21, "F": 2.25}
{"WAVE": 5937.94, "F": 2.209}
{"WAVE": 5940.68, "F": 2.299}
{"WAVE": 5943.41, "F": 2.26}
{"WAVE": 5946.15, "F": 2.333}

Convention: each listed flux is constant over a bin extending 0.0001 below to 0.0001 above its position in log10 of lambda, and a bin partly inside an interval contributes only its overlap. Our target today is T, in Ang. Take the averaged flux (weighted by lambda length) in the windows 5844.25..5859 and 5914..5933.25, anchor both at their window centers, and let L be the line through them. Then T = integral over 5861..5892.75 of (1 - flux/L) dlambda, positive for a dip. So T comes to 2.2 Ang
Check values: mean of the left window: 2.33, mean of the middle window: 2.14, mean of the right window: 2.24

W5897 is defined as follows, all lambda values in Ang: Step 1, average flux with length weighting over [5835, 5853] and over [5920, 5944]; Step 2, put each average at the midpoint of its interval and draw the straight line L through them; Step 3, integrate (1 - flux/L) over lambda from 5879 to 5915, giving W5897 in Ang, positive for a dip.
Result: 5.0 Ang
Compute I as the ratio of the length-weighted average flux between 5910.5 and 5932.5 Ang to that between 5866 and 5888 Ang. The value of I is 1.02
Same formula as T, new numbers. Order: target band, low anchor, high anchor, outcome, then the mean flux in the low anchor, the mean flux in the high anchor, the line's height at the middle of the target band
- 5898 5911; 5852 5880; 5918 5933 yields 1.1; 2.31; 2.25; 2.27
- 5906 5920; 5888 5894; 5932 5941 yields -1.7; 1.75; 2.23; 1.98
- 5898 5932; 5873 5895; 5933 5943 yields -0.6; 1.99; 2.25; 2.14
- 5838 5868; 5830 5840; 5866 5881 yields 0.1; 2.42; 2.28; 2.36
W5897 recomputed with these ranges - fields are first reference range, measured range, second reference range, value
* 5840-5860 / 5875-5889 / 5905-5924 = 1.4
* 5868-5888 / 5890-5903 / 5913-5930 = 2.1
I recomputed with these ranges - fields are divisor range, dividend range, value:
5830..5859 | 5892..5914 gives 0.85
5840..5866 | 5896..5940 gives 0.93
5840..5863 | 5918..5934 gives 0.96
